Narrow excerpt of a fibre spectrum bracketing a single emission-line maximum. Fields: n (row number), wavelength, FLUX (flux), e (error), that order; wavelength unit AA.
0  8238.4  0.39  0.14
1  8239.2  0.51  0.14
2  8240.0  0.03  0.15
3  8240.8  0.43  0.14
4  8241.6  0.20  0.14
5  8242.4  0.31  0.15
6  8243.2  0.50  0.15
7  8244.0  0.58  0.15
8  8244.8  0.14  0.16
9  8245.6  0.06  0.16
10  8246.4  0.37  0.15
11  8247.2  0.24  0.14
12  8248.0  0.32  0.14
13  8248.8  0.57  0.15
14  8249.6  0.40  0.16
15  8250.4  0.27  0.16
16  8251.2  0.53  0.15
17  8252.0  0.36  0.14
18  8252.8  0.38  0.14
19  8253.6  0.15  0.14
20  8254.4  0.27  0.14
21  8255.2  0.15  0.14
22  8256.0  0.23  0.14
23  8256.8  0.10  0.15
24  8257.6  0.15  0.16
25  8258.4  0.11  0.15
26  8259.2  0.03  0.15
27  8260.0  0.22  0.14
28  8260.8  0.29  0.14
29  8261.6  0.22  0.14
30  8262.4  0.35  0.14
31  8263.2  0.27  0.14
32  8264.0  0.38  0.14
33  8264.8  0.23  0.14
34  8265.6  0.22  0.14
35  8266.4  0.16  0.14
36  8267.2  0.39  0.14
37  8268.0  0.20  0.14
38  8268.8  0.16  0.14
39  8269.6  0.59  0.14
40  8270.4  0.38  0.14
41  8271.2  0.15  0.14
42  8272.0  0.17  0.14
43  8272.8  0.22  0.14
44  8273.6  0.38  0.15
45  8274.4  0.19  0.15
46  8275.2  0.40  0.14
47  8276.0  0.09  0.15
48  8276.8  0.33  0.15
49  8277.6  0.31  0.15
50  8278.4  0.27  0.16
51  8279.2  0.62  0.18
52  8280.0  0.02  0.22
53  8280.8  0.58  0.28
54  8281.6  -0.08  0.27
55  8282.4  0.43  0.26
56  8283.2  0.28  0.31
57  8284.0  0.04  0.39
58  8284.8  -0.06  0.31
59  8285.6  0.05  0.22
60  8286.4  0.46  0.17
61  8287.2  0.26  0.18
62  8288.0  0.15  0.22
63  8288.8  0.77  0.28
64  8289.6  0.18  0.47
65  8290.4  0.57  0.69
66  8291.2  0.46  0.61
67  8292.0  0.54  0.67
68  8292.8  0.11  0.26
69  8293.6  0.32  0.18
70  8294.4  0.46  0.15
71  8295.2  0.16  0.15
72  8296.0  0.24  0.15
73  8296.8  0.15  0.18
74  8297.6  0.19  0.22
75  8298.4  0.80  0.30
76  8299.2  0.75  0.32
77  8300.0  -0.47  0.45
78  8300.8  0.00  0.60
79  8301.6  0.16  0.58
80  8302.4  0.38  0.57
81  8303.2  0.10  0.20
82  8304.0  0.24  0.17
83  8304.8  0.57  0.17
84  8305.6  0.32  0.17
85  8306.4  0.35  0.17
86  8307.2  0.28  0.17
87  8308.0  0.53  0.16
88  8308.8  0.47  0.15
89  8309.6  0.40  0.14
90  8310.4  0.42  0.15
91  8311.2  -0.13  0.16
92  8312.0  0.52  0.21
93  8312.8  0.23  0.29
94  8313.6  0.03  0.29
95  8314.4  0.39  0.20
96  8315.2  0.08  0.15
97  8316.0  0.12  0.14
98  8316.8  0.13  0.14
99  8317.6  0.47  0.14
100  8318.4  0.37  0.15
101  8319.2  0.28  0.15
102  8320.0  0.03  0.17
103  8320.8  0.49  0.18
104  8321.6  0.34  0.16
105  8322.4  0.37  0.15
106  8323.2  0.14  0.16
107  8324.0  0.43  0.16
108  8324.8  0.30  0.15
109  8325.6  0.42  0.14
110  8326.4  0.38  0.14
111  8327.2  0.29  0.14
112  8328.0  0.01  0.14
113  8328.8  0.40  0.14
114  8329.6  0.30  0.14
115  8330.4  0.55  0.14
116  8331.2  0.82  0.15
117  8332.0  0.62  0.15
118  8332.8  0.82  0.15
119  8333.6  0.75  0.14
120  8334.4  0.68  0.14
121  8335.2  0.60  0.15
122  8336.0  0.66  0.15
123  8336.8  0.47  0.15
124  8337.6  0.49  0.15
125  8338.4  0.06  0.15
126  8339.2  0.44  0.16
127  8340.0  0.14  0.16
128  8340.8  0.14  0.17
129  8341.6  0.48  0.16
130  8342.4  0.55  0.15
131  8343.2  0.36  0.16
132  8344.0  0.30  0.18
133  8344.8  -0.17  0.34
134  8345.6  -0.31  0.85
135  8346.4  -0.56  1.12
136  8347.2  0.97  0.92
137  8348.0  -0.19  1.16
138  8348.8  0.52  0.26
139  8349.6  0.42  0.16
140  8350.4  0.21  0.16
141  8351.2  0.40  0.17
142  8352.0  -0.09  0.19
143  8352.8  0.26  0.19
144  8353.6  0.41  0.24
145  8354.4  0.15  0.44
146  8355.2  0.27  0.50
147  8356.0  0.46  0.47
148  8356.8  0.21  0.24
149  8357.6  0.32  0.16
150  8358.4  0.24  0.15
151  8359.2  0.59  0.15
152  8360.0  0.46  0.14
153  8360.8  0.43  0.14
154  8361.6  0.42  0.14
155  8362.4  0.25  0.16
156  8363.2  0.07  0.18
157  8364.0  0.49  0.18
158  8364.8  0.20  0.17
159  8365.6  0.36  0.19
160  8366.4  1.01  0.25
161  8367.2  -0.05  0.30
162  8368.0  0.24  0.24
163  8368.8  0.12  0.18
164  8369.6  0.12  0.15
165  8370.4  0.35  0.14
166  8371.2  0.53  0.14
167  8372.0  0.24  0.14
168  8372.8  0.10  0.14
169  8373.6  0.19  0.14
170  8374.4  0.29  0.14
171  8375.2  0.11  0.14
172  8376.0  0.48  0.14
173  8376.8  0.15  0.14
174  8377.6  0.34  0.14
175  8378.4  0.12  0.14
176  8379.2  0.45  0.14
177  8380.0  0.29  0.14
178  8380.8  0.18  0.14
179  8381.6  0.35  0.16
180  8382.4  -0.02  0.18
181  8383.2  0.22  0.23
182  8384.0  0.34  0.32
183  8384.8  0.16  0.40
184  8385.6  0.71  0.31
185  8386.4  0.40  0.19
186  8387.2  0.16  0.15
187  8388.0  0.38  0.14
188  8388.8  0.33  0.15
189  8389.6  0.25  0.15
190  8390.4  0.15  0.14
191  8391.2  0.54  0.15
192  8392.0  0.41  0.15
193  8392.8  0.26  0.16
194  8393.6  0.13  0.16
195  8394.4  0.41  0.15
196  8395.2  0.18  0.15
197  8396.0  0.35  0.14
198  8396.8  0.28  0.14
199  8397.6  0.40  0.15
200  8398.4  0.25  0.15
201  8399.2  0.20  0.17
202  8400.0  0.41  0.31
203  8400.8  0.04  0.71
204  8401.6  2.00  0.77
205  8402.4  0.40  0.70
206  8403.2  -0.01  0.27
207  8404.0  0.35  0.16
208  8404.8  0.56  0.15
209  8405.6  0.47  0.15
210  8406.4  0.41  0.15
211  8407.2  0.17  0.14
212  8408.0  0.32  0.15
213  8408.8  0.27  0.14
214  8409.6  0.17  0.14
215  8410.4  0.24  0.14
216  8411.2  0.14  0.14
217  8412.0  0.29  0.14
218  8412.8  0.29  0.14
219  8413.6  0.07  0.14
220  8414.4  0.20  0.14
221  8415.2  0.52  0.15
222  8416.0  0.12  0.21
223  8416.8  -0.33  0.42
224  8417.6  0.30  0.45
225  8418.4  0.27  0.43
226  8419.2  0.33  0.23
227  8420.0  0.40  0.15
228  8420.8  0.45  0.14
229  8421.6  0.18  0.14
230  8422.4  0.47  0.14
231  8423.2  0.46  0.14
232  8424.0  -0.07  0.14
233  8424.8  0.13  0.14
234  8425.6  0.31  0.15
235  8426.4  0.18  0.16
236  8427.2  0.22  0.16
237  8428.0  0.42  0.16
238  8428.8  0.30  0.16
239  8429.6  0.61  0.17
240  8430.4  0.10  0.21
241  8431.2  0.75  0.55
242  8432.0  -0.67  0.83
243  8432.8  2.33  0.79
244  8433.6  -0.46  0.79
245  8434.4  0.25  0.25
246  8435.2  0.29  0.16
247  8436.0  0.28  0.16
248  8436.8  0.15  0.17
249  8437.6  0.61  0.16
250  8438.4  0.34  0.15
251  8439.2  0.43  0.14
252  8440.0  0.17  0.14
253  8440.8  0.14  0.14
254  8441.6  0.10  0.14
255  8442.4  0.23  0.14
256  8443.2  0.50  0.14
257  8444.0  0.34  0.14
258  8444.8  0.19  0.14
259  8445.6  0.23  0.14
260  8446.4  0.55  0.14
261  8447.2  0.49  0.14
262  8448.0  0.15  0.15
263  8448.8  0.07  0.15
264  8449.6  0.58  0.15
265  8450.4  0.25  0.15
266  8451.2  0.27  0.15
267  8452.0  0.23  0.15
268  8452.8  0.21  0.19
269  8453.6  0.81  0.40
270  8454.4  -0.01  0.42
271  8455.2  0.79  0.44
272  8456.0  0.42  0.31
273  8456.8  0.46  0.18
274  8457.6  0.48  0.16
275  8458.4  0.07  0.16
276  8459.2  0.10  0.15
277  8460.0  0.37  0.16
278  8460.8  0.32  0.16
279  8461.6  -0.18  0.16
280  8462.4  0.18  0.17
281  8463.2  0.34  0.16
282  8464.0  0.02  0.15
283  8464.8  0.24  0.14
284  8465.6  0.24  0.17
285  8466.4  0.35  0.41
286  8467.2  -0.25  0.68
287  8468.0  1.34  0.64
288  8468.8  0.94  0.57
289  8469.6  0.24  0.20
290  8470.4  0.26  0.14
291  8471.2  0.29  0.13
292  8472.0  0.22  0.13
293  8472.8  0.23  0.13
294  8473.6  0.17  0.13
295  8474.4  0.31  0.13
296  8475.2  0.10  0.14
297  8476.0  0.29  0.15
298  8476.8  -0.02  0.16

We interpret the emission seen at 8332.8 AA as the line H-gamma 4340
